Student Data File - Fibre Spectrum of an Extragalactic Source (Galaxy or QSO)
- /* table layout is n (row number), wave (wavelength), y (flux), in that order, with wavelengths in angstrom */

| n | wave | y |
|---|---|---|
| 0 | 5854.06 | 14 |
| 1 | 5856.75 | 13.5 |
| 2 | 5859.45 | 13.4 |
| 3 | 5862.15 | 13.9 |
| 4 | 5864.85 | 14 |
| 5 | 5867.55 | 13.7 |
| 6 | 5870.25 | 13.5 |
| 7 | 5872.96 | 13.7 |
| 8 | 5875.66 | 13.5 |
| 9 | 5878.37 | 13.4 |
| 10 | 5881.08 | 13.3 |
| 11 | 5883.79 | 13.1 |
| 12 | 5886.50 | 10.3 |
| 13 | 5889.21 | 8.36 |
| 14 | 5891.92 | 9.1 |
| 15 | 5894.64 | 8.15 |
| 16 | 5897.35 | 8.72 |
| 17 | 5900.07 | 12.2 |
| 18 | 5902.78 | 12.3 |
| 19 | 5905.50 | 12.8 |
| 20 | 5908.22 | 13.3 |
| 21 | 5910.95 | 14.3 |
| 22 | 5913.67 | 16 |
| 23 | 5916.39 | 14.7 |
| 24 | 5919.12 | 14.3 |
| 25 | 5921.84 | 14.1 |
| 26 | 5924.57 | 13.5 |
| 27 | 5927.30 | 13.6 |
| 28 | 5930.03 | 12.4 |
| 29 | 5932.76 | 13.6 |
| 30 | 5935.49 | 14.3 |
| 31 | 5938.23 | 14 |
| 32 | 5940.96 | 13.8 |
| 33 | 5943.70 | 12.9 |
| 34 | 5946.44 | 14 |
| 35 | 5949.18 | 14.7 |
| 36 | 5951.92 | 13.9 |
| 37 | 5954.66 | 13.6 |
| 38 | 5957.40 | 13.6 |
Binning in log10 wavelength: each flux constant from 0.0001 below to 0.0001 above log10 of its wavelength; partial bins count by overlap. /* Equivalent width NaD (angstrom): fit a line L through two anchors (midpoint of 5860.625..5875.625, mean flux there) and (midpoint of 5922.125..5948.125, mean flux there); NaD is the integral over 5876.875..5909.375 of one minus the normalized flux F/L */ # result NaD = 5.8 angstrom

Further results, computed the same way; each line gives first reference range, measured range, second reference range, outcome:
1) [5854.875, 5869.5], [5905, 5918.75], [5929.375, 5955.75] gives -0.58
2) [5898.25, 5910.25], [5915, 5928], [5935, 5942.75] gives -0.80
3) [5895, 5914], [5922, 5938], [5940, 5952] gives -0.33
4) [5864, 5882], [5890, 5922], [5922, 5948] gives 2.88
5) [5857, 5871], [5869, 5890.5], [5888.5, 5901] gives -1.76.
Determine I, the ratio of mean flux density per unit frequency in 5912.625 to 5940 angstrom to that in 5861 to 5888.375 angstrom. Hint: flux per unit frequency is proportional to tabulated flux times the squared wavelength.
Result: 1.1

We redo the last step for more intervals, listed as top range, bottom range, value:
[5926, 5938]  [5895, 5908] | 1.20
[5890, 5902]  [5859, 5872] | 0.71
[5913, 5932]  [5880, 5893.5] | 1.32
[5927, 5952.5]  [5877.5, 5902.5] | 1.30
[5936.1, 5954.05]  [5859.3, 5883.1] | 1.05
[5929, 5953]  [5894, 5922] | 1.08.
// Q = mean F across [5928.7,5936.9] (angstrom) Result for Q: 13.4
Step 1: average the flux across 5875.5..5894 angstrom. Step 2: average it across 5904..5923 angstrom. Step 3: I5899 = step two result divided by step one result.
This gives 1.3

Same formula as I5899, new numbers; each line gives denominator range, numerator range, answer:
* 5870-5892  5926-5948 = 1.12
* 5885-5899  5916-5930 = 1.53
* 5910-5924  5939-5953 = 0.95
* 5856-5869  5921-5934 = 0.98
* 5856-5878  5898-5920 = 0.99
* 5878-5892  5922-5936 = 1.19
